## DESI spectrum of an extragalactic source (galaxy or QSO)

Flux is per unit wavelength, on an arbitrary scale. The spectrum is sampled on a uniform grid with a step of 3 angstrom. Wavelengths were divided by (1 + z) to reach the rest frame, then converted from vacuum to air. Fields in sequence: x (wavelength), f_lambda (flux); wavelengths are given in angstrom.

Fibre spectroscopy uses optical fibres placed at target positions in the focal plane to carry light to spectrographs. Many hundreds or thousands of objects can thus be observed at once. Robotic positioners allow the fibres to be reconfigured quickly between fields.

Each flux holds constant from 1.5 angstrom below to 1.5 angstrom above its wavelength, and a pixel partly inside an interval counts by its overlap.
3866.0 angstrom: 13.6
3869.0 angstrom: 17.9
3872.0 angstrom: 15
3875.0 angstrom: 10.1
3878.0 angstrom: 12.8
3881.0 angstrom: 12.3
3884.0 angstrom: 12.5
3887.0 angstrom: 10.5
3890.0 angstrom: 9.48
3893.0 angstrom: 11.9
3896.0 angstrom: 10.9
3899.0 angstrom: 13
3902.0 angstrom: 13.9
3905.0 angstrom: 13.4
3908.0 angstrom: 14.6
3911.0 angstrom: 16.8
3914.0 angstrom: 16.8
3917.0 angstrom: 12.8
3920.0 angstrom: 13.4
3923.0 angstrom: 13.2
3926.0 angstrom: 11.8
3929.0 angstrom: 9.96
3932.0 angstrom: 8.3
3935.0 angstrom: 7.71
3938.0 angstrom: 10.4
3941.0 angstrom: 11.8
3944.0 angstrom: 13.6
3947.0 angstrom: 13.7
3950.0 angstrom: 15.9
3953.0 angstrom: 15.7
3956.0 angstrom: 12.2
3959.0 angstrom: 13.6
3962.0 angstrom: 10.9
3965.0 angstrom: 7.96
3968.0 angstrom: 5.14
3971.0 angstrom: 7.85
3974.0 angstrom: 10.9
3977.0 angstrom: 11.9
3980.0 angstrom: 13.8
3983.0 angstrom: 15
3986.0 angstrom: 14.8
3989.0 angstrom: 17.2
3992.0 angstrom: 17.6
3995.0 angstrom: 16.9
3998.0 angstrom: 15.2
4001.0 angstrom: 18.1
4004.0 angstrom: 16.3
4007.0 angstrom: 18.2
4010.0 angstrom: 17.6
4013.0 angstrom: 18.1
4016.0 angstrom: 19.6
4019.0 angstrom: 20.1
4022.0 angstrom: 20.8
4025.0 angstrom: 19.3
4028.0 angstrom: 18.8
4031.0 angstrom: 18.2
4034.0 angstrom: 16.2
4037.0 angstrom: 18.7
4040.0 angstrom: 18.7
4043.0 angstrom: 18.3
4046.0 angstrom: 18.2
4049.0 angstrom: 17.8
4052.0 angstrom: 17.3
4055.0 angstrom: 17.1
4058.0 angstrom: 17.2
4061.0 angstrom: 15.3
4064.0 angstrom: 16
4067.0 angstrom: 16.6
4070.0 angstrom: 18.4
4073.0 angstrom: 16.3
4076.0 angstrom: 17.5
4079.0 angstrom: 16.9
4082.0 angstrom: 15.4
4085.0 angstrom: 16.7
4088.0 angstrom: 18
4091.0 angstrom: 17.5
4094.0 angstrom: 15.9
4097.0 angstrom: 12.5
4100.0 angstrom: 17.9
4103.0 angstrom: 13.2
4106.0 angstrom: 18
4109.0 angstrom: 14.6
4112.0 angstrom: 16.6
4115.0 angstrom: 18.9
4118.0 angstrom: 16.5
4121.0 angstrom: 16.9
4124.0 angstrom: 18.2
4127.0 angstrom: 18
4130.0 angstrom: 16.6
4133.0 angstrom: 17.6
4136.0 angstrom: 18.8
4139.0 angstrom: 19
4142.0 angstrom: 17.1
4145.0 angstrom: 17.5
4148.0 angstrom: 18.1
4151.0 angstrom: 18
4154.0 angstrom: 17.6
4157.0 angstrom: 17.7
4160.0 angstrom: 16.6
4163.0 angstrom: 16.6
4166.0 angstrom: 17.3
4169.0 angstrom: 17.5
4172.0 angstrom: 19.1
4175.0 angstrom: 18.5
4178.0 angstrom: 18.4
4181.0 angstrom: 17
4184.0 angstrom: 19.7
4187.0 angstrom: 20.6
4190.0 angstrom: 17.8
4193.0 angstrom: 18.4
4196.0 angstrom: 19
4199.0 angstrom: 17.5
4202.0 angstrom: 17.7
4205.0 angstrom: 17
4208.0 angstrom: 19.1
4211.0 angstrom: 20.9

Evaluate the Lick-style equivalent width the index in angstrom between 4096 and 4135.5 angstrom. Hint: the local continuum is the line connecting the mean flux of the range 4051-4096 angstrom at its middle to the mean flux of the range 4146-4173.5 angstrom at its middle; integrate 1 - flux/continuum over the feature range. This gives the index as 1.1 angstrom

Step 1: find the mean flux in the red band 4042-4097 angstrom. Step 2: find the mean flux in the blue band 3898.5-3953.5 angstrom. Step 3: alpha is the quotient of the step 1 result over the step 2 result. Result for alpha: 1.3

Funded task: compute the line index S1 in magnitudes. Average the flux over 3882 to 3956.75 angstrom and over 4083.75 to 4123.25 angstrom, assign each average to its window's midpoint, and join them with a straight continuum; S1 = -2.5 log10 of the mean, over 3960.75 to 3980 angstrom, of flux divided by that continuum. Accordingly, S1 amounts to 0.40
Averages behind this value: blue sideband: 12.6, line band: 9.45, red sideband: 16.4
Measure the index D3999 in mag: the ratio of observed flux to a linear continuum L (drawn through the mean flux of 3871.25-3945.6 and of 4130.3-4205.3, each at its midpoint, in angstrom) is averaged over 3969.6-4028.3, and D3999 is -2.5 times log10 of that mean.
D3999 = -0.15 mag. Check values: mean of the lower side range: 12.3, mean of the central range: 16.4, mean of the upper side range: 18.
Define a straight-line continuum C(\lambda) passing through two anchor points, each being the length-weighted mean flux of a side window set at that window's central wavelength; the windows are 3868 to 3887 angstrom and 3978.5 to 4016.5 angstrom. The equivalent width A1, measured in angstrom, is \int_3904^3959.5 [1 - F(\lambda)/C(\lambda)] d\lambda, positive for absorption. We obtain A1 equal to 6.7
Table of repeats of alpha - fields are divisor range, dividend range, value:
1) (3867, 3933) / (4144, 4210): 1.41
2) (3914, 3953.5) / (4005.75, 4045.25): 1.52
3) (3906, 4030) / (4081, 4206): 1.22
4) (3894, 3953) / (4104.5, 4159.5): 1.37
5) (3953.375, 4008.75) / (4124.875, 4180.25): 1.31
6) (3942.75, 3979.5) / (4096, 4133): 1.42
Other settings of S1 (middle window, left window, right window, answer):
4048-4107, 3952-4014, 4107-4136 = -0.026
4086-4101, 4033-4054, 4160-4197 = 0.108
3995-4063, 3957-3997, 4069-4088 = -0.211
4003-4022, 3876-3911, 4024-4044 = -0.070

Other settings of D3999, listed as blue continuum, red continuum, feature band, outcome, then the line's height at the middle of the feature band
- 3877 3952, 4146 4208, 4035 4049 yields -0.205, 15.2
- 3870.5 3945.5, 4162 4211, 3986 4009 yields -0.190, 14.2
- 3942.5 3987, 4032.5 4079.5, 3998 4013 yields -0.199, 14.5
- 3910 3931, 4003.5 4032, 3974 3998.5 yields 0.137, 17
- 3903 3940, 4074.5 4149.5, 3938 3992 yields 0.077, 13.5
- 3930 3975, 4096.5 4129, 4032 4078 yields -0.187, 14.6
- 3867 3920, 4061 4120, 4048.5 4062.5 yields -0.066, 15.9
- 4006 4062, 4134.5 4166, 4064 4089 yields 0.070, 18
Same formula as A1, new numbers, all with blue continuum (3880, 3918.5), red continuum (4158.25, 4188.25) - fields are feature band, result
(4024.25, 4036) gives -2.0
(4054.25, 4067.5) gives -0.3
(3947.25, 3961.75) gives 0.0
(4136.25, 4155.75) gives -0.4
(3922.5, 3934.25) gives 2.7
